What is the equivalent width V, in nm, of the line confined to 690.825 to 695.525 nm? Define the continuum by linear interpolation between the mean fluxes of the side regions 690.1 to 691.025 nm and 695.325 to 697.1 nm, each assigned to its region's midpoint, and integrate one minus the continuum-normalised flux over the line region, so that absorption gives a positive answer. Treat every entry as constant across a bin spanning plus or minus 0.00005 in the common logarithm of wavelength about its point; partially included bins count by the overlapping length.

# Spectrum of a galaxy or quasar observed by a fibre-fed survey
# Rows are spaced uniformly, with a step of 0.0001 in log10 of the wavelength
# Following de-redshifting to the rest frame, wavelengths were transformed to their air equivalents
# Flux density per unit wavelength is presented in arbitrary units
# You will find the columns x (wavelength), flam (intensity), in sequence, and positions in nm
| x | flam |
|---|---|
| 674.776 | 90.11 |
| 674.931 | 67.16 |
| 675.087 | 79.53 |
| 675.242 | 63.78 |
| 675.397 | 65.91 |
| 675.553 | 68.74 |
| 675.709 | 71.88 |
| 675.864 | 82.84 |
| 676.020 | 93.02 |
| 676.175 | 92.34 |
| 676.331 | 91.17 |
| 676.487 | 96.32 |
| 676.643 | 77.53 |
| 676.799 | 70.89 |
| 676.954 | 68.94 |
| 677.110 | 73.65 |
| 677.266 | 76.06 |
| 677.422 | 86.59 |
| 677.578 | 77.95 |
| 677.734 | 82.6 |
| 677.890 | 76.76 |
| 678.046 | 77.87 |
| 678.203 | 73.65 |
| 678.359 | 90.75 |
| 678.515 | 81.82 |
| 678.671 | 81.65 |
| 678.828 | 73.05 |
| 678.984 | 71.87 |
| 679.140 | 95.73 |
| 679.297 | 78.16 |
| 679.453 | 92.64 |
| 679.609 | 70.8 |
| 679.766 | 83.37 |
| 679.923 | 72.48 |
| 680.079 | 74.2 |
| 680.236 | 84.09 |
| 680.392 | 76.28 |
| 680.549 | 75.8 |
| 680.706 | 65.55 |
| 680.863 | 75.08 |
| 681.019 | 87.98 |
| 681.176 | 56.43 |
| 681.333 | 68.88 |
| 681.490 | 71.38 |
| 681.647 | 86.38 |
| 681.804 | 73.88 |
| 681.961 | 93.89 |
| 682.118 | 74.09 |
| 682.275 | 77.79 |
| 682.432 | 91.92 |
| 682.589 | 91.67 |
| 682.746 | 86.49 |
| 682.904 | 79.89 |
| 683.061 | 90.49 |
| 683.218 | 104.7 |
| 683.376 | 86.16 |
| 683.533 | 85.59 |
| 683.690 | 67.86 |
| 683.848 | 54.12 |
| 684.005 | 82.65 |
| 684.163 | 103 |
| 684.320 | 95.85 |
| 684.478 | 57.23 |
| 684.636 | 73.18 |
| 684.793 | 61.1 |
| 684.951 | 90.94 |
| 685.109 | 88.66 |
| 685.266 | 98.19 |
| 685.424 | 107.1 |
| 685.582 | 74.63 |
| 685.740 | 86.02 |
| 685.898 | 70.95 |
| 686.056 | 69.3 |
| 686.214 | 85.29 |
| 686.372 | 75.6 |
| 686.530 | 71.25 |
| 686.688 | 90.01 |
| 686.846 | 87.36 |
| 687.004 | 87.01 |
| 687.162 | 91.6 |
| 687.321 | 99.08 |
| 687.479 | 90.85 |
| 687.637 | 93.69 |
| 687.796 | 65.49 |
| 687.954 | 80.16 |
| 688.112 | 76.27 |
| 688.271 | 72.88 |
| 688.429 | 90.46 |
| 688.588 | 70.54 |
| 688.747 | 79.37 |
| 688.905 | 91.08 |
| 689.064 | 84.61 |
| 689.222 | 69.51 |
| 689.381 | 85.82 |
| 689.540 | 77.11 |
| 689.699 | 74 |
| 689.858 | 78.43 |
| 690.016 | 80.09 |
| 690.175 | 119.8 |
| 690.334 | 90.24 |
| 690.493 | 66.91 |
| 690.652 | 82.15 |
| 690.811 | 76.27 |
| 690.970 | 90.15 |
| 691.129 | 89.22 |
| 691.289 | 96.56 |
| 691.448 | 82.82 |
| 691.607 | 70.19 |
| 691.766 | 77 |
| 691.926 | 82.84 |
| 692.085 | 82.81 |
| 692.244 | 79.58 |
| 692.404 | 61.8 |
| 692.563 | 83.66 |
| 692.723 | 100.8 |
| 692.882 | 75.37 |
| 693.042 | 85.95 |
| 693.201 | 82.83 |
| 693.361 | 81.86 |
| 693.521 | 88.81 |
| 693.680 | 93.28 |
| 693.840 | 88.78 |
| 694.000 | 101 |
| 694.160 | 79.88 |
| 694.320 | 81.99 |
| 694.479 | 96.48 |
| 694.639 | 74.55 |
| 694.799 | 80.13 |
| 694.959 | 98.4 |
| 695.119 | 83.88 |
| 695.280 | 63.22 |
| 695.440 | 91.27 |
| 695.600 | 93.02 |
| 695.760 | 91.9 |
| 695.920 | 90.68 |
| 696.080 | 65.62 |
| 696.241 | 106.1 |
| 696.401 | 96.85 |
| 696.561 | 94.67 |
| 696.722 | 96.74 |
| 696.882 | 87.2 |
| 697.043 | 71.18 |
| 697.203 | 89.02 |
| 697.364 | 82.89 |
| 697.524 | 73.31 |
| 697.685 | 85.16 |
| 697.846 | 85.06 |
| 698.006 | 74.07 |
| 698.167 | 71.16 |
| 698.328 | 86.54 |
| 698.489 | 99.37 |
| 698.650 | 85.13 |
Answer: 0.22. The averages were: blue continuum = 87.4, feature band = 84.2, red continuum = 89.3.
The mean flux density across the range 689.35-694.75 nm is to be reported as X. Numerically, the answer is 84.1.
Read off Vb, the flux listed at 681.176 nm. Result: 56.43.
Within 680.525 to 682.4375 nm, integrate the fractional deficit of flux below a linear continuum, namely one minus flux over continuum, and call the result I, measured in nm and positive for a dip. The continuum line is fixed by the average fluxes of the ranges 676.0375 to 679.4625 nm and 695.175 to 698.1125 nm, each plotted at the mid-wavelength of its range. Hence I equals 0.13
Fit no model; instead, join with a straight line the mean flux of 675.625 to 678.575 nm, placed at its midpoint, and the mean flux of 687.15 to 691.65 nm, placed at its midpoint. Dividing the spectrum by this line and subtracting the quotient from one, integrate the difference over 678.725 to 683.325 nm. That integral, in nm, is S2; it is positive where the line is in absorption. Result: 0.09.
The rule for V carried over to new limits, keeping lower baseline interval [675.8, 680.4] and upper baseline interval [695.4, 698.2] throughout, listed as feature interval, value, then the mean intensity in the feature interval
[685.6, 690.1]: 0.13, 81.2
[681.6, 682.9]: -0.03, 84.2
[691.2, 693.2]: 0.07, 81.7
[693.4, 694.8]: -0.04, 87.5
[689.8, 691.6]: -0.04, 86.1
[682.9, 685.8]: -0.04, 83.6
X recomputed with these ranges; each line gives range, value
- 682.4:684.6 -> 83.7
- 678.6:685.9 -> 80.7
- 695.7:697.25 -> 89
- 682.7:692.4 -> 82.6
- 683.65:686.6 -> 79.8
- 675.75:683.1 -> 80.2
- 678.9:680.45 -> 80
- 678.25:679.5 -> 82.8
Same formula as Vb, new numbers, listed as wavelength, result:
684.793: 61.1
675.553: 68.74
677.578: 77.95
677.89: 76.76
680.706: 65.55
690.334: 90.24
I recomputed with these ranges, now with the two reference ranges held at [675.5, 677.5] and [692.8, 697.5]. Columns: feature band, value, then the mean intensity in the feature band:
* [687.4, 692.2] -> 0.153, 82.2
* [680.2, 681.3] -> 0.112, 73.9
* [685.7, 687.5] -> 0.012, 83.4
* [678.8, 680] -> 0.026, 80.1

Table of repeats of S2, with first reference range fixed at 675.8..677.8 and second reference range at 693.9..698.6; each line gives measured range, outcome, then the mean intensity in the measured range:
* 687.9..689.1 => 0.06 nm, 80.5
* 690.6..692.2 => 0.04 nm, 82.9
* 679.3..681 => 0.11 nm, 77.5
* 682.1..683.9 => 0.00 nm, 83.3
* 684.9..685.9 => -0.06 nm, 89.3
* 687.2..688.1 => -0.01 nm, 85.4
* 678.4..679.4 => 0.02 nm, 81.1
